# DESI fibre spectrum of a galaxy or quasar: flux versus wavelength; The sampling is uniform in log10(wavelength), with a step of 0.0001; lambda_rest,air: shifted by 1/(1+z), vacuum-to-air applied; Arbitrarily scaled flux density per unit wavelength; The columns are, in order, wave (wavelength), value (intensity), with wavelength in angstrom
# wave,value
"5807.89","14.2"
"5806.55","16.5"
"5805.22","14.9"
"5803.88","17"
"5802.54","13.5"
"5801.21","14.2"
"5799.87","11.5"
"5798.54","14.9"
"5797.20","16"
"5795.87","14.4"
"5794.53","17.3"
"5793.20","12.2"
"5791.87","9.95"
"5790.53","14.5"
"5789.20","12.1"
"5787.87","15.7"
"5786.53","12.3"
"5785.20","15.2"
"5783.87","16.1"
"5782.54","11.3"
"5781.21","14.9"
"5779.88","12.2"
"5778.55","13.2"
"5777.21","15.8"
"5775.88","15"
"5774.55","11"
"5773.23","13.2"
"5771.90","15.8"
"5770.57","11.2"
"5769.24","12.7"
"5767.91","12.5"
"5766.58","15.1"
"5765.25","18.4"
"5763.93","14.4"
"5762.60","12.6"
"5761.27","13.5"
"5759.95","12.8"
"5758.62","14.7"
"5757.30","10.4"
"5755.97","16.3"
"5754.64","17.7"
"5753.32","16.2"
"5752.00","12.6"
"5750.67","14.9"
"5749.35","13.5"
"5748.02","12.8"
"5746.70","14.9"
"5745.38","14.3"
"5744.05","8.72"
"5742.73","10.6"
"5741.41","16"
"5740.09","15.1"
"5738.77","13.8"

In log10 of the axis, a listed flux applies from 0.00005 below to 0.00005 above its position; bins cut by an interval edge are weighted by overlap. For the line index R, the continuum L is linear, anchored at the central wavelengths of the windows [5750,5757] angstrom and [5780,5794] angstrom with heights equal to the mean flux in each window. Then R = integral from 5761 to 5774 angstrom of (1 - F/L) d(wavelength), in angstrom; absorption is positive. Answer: 0.5 angstrom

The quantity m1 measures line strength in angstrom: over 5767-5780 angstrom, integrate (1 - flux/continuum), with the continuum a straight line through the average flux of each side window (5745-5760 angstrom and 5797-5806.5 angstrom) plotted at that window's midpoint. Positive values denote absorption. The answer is 1.00 angstrom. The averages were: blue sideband 14.3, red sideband 14.6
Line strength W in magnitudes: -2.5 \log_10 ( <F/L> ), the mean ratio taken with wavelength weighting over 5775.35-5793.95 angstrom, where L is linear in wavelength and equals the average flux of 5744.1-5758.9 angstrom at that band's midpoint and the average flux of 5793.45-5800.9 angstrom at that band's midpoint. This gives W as 0.07 mag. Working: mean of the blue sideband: 14.1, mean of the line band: 13.6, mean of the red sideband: 14.6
